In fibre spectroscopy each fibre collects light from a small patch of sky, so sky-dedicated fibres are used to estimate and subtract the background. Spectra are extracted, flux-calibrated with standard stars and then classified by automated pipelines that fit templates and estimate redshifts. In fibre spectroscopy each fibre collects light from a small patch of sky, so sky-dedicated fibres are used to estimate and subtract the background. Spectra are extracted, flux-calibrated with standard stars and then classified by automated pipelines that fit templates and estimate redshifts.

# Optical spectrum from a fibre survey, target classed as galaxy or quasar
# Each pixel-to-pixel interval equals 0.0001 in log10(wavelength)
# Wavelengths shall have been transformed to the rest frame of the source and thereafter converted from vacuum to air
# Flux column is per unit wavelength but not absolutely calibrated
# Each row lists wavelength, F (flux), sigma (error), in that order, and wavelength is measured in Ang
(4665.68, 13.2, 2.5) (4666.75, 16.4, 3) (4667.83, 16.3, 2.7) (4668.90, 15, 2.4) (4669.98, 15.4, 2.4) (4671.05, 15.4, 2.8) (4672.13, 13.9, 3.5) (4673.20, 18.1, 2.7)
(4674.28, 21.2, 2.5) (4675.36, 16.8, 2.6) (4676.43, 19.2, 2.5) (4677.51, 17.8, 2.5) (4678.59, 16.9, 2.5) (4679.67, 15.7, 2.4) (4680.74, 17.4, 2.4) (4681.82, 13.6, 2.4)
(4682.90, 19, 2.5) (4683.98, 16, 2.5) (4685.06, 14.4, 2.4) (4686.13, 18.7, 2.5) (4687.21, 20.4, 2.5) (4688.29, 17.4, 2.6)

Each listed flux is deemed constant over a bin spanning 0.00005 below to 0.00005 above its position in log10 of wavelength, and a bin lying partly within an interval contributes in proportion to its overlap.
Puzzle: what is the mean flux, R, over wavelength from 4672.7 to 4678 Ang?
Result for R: 18.6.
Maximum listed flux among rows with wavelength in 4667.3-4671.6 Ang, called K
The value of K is 16.3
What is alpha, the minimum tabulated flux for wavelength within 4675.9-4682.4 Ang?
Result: 13.6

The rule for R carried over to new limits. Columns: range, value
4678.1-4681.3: 16.7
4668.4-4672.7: 15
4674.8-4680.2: 17.3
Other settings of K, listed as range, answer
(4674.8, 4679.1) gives 19.2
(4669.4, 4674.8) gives 21.2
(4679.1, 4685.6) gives 19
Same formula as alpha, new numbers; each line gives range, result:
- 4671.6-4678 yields 13.9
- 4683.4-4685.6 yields 14.4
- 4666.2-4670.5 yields 15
